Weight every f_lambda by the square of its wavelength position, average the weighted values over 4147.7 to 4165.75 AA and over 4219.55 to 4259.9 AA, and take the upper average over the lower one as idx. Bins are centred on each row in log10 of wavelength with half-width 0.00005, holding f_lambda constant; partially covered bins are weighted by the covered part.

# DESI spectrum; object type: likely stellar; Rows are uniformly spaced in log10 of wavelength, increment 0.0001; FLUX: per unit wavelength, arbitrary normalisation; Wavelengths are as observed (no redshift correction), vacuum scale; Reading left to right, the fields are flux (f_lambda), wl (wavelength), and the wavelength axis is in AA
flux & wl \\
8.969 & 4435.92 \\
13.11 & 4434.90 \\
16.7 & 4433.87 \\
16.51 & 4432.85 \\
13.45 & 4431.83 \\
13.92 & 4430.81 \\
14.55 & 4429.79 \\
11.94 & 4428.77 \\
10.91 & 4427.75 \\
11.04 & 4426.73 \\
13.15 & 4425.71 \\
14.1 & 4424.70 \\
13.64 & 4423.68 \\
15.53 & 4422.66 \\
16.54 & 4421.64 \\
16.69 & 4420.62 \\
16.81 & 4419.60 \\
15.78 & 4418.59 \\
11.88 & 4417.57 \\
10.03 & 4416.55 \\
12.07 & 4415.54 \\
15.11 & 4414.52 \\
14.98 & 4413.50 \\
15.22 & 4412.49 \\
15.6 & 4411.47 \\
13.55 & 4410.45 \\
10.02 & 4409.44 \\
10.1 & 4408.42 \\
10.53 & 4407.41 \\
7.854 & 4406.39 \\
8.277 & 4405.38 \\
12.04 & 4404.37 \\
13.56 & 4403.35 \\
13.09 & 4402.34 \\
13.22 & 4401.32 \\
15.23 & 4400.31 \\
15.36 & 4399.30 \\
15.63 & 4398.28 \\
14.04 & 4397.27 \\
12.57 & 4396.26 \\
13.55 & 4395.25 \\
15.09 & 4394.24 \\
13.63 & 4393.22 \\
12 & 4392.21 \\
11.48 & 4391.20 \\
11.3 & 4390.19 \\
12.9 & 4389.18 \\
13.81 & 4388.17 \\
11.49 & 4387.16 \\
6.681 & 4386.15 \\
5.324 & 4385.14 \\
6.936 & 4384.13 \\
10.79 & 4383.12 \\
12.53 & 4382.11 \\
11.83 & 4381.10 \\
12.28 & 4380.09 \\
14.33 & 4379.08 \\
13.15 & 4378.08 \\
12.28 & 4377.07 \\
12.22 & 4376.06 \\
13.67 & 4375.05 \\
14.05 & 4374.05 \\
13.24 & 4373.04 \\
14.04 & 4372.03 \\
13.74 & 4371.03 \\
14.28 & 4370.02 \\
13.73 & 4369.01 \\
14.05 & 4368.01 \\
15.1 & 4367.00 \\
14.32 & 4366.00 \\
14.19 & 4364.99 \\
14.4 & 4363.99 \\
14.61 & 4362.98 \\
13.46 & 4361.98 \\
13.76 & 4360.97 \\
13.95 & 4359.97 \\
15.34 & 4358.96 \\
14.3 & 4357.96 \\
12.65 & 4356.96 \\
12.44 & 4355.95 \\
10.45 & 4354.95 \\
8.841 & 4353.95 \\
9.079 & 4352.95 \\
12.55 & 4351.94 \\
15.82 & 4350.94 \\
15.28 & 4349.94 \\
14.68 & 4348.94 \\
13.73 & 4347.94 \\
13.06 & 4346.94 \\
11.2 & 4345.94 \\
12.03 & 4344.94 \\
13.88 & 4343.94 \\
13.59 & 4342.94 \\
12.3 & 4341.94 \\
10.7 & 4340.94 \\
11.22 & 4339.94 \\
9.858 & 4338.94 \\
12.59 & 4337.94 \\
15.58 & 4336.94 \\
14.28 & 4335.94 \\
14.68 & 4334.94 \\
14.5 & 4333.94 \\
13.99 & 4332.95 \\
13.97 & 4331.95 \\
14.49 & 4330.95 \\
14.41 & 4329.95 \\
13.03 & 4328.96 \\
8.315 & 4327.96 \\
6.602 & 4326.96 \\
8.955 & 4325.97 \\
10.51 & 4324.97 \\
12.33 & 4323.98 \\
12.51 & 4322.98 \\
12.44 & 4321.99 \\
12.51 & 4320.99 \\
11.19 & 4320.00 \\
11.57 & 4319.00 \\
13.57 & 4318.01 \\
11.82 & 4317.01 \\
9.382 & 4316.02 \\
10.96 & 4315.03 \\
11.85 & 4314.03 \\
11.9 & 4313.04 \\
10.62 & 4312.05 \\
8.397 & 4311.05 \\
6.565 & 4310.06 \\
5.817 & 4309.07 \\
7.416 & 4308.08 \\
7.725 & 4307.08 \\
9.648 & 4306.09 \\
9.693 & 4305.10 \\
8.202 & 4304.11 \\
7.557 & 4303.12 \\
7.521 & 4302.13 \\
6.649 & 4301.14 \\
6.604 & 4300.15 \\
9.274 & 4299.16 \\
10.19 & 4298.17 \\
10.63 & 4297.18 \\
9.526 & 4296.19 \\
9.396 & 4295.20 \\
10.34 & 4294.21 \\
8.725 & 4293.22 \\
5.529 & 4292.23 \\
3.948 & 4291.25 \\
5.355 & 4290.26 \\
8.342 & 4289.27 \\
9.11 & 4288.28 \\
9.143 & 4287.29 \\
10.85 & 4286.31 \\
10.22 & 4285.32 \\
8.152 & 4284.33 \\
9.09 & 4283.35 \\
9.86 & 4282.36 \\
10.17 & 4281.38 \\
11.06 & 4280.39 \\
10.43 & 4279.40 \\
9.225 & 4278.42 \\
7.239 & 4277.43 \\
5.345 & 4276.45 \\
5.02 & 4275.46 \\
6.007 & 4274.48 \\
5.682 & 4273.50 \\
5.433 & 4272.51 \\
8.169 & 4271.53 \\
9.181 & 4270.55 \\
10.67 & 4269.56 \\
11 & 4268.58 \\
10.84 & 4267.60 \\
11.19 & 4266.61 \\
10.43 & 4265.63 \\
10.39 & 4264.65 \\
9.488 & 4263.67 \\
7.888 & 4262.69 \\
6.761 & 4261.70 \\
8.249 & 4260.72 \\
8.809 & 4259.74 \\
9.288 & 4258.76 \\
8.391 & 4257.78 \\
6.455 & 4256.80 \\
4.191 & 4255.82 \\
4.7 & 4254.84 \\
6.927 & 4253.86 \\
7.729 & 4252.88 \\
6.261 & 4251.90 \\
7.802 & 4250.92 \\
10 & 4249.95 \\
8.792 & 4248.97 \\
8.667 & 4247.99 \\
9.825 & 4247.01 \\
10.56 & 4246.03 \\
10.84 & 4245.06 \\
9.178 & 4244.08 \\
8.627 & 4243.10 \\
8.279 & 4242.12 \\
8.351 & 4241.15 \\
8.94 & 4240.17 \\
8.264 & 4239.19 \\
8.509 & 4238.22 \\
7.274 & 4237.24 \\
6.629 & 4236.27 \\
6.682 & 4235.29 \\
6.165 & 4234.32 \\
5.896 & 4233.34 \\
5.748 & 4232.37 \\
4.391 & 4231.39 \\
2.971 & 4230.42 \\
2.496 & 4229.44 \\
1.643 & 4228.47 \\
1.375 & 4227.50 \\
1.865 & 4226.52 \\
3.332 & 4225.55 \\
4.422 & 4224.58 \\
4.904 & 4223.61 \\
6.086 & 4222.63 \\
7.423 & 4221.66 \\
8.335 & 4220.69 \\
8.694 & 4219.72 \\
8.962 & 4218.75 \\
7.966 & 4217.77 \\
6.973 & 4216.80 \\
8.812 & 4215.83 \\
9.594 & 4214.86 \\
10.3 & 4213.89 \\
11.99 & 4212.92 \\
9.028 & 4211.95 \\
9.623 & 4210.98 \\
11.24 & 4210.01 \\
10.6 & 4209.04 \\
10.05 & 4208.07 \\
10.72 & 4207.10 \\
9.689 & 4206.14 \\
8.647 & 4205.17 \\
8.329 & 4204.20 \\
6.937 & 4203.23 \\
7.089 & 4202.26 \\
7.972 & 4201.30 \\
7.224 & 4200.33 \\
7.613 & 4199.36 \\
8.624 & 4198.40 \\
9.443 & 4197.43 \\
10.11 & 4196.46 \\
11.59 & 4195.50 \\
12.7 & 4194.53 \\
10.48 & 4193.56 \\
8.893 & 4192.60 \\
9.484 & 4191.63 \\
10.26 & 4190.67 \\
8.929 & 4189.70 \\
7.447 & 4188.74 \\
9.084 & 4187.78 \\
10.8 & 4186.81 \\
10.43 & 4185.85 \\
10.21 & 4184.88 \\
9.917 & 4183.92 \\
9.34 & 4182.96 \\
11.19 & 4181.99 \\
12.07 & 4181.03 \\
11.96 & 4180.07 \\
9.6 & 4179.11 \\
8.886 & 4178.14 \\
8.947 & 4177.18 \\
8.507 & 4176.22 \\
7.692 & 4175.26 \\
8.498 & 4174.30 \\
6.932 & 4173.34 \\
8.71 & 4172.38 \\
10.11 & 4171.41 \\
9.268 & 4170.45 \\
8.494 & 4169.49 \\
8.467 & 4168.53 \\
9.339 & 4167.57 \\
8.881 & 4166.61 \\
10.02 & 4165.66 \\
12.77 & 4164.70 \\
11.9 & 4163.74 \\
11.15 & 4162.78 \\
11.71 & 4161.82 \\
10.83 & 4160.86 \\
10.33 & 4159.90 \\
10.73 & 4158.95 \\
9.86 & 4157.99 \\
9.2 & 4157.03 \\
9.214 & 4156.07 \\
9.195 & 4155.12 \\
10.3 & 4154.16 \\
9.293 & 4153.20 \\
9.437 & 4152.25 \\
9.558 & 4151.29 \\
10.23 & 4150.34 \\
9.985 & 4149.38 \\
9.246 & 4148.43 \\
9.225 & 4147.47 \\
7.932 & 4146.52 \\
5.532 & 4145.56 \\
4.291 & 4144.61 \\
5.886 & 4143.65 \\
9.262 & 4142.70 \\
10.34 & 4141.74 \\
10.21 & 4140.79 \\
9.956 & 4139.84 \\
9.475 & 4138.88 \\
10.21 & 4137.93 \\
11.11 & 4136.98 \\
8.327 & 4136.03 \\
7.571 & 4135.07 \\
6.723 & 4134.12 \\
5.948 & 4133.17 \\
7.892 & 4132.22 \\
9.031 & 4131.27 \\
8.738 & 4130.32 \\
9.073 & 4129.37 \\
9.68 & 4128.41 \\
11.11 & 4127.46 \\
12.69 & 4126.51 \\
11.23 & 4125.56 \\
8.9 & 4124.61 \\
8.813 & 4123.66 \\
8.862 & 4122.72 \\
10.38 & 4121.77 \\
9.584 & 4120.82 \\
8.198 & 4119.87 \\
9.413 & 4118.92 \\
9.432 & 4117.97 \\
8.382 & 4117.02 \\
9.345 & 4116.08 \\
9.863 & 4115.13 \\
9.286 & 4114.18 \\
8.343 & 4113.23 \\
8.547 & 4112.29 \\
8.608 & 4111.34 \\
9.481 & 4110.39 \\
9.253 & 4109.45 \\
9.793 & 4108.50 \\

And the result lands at 0.7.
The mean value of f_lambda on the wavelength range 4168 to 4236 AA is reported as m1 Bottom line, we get 8.26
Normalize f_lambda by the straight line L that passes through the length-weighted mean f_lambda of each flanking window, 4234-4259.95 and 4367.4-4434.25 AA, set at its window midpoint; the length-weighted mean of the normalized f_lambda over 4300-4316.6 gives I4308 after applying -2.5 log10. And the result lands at 0.15 mag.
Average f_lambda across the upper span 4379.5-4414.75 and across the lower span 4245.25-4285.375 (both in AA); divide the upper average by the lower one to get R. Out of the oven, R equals 1.4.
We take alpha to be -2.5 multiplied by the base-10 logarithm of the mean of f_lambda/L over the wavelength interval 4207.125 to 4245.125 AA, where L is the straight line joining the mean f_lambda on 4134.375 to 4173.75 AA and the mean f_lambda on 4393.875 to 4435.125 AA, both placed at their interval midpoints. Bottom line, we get 0.40 mag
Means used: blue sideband 9.37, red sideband 13.5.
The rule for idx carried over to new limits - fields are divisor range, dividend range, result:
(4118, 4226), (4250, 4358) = 1.16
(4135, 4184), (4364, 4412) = 1.48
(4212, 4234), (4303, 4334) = 1.82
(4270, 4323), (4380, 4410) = 1.38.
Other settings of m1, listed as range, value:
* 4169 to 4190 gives 9.41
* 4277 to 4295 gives 8.72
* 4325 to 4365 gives 12.8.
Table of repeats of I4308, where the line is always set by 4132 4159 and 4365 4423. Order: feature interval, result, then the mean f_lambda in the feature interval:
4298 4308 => 0.36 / 8.21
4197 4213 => 0.09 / 9.04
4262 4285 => 0.24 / 8.77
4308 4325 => 0.09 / 10.7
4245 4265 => 0.29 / 8.12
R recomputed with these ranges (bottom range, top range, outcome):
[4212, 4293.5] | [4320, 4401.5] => 1.65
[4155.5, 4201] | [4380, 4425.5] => 1.30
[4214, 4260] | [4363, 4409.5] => 1.79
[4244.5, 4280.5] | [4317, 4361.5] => 1.51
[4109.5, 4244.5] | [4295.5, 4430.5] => 1.40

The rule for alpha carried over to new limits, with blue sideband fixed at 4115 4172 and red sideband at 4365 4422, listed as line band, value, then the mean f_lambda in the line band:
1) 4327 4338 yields -0.116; 13.4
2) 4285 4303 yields 0.341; 8.37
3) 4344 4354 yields -0.054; 12.9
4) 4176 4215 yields 0.047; 9.66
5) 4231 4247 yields 0.337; 7.85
